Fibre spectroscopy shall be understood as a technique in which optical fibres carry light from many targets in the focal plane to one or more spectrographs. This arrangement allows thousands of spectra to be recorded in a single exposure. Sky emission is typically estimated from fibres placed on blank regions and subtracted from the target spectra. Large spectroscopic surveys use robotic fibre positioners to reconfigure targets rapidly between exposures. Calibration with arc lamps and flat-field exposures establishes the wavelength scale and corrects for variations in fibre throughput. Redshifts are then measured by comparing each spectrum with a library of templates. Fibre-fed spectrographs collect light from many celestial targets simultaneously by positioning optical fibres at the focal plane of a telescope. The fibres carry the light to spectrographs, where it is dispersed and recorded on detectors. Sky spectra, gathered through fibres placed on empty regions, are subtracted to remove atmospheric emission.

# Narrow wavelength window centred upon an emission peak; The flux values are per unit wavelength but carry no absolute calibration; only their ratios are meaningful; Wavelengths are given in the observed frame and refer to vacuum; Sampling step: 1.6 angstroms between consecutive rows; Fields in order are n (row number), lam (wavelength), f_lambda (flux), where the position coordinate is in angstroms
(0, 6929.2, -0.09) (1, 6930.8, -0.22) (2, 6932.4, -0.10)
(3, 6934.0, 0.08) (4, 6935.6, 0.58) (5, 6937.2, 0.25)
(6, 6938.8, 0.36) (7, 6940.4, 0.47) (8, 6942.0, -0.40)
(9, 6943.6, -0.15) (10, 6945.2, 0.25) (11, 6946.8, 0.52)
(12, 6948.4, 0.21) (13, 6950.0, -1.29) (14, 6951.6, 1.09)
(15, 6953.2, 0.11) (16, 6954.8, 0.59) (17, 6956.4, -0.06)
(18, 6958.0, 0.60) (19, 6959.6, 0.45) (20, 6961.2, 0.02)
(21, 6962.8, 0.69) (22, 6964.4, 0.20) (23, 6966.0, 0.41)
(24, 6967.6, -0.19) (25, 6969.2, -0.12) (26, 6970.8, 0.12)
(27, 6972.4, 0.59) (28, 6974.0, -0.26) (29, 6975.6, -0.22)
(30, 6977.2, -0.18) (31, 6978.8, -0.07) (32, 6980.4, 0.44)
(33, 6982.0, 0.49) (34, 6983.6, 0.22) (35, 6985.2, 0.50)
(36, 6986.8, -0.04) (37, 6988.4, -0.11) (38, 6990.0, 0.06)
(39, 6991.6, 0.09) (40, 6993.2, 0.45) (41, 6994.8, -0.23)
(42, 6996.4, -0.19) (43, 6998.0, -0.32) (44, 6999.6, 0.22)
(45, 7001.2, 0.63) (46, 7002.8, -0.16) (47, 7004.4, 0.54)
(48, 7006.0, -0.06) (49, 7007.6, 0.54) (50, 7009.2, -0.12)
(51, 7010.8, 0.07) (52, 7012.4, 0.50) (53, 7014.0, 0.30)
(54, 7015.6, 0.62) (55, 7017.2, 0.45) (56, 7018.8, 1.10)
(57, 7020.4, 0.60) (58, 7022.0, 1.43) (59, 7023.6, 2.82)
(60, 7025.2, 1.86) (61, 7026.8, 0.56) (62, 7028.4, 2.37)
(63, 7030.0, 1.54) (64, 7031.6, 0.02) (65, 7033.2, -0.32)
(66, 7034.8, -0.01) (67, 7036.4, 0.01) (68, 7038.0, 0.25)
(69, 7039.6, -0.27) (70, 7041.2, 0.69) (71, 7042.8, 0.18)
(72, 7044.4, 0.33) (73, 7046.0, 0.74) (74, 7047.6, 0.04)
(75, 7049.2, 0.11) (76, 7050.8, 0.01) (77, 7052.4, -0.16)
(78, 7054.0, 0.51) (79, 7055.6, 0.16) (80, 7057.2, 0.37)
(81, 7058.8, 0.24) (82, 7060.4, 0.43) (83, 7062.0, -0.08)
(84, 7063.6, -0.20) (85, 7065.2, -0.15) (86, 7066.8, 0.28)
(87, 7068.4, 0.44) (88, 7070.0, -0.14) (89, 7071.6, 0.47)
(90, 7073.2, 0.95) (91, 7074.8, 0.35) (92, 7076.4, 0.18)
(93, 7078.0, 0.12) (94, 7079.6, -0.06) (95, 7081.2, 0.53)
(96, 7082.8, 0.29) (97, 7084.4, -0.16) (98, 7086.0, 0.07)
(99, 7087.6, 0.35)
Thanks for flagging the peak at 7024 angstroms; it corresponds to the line [O II] 3727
